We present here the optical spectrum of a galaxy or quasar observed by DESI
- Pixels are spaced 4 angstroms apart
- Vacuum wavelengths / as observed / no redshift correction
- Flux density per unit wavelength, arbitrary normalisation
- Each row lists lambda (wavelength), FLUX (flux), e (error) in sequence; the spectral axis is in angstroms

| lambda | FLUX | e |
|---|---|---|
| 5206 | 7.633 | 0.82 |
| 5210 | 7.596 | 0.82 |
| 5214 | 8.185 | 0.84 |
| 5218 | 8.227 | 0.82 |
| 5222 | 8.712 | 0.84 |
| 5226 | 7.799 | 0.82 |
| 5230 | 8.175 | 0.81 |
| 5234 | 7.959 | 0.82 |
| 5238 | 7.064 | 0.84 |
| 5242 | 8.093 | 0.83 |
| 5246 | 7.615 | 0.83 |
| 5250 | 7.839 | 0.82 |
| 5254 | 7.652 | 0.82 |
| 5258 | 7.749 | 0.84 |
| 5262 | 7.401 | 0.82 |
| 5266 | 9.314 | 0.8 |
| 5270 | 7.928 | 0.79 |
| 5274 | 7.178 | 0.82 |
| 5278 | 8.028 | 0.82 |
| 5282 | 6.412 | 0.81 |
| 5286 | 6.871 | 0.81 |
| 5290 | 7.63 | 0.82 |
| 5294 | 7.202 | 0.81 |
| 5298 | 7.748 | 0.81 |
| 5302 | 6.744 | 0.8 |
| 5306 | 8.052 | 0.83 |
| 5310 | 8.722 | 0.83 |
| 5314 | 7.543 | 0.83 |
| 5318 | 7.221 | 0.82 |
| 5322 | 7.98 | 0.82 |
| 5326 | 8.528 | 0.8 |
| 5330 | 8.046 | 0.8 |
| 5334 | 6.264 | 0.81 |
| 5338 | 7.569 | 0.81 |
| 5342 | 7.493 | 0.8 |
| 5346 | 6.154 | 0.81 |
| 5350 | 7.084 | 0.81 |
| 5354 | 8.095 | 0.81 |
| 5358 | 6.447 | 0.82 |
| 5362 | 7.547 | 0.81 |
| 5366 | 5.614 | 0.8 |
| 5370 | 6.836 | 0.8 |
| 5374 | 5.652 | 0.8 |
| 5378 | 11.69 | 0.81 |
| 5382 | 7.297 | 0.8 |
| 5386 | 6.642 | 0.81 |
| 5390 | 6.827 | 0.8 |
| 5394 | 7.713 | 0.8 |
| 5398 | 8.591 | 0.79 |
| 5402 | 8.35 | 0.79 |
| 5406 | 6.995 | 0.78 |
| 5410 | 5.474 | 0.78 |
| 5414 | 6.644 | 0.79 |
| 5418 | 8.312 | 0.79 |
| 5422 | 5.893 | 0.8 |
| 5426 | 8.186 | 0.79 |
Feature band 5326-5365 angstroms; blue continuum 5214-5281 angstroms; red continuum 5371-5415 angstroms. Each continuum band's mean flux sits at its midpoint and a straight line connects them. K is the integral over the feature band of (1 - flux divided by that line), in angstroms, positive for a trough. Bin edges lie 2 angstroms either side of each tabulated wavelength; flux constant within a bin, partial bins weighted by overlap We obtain 2.0 angstroms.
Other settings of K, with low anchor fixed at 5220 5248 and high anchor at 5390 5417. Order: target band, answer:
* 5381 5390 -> 0.6 angstroms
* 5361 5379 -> 0.5 angstroms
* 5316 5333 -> -0.6 angstroms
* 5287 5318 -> 0.2 angstroms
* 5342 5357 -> 0.8 angstroms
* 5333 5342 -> 0.5 angstroms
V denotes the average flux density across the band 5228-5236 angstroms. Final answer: 8.07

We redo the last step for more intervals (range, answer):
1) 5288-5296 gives 7.42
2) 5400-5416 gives 6.87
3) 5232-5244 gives 7.71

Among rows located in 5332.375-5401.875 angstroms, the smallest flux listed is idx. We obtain 5.614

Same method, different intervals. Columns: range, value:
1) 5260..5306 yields 6.412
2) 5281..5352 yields 6.154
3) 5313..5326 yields 7.221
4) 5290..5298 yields 7.202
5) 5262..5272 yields 7.401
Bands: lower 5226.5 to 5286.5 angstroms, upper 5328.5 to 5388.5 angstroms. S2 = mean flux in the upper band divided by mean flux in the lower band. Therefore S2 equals 0.94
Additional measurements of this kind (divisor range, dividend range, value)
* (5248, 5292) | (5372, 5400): 1.02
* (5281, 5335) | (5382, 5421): 0.96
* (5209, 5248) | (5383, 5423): 0.90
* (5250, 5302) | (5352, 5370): 0.91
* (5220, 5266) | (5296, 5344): 0.97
